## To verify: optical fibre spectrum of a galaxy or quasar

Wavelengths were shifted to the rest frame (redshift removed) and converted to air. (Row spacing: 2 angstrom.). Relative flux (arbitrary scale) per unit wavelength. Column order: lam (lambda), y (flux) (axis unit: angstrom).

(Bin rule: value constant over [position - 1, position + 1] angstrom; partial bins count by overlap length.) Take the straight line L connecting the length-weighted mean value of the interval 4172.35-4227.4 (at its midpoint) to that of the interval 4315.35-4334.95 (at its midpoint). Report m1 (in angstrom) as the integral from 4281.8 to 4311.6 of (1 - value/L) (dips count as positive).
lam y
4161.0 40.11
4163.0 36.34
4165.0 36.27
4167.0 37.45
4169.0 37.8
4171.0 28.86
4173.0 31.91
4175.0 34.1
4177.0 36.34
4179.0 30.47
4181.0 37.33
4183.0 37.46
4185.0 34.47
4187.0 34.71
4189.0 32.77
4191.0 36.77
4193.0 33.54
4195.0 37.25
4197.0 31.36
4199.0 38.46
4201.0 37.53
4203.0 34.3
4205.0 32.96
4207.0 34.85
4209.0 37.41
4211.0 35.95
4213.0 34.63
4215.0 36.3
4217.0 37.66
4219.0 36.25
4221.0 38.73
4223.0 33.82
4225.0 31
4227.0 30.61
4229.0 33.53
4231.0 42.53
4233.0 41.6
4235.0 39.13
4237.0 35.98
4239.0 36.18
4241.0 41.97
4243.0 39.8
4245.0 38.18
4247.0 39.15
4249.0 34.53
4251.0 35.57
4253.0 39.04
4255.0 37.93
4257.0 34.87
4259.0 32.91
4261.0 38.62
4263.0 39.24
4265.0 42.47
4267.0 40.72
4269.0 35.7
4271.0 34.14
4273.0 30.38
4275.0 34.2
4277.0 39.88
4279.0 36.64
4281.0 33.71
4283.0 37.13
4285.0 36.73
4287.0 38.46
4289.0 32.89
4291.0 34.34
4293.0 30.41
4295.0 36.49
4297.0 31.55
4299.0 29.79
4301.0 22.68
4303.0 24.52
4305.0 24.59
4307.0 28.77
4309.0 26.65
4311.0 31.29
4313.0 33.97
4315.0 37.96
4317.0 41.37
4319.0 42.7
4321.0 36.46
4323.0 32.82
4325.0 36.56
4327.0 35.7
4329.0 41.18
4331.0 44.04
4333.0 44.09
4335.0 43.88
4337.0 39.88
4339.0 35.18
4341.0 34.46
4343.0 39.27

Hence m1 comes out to 5.74 angstrom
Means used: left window 35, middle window 31.1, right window 39.6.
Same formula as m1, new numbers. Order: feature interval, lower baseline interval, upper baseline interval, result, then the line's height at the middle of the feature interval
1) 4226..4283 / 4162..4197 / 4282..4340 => -3.67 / 34.9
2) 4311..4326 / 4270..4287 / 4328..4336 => 1.57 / 41.3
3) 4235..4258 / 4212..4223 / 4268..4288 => -0.98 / 36.1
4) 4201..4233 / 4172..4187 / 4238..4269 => 0.61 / 36.3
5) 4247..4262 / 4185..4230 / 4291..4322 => -1.26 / 33.6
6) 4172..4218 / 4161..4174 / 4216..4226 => 0.25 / 35.3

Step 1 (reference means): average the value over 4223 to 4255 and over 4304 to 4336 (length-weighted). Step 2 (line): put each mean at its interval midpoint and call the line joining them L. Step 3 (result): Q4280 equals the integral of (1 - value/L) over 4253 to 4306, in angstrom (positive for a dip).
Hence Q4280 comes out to 3.5 angstrom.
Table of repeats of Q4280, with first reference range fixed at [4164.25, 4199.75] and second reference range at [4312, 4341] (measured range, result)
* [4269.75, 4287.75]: 0.9 angstrom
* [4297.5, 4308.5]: 3.4 angstrom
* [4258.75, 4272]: -0.3 angstrom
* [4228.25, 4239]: -0.7 angstrom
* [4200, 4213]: 0.0 angstrom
